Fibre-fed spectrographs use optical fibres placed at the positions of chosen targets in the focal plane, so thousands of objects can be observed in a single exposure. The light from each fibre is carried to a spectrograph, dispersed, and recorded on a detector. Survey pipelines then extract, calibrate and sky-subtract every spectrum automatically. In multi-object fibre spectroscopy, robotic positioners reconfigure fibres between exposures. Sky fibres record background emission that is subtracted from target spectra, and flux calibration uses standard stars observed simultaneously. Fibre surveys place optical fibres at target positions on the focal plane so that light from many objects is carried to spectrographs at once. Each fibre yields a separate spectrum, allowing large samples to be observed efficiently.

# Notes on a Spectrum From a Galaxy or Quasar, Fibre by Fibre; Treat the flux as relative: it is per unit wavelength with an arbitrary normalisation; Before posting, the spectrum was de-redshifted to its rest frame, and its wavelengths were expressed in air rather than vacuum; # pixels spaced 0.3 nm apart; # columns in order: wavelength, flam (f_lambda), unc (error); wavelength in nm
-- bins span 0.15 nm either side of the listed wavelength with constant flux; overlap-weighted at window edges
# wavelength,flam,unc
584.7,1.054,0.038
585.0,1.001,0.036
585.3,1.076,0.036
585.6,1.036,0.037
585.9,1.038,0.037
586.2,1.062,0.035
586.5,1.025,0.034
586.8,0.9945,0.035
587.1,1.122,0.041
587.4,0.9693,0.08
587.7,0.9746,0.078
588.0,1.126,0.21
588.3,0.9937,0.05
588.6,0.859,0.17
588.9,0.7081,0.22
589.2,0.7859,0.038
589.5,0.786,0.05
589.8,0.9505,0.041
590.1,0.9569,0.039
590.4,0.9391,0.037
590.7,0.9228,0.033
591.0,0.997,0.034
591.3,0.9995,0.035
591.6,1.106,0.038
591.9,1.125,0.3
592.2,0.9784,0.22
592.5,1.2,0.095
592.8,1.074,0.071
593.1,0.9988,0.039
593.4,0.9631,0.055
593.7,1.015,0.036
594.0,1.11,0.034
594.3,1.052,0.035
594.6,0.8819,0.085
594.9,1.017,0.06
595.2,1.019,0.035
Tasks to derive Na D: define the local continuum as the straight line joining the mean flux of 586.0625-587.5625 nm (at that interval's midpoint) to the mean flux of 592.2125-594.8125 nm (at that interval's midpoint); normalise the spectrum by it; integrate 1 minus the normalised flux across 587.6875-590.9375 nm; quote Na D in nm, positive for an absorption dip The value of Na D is 0.392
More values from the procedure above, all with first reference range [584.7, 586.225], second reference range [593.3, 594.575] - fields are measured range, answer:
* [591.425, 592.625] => -0.083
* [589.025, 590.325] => 0.204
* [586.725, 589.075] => 0.161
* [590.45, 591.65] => 0.043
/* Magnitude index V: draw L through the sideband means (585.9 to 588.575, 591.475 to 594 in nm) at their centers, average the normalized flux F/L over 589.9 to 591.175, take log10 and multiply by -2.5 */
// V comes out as 0.10 mag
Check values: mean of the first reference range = 1.03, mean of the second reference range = 1.06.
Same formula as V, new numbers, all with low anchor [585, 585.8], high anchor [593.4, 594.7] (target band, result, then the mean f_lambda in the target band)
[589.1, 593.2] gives 0.04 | 0.989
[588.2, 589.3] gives 0.23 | 0.832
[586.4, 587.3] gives 0.00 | 1.04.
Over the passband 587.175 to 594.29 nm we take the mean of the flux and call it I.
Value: 0.983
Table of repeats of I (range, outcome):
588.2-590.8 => 0.875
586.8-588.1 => 1.04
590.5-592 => 1.02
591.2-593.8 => 1.05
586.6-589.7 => 0.934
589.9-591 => 0.948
